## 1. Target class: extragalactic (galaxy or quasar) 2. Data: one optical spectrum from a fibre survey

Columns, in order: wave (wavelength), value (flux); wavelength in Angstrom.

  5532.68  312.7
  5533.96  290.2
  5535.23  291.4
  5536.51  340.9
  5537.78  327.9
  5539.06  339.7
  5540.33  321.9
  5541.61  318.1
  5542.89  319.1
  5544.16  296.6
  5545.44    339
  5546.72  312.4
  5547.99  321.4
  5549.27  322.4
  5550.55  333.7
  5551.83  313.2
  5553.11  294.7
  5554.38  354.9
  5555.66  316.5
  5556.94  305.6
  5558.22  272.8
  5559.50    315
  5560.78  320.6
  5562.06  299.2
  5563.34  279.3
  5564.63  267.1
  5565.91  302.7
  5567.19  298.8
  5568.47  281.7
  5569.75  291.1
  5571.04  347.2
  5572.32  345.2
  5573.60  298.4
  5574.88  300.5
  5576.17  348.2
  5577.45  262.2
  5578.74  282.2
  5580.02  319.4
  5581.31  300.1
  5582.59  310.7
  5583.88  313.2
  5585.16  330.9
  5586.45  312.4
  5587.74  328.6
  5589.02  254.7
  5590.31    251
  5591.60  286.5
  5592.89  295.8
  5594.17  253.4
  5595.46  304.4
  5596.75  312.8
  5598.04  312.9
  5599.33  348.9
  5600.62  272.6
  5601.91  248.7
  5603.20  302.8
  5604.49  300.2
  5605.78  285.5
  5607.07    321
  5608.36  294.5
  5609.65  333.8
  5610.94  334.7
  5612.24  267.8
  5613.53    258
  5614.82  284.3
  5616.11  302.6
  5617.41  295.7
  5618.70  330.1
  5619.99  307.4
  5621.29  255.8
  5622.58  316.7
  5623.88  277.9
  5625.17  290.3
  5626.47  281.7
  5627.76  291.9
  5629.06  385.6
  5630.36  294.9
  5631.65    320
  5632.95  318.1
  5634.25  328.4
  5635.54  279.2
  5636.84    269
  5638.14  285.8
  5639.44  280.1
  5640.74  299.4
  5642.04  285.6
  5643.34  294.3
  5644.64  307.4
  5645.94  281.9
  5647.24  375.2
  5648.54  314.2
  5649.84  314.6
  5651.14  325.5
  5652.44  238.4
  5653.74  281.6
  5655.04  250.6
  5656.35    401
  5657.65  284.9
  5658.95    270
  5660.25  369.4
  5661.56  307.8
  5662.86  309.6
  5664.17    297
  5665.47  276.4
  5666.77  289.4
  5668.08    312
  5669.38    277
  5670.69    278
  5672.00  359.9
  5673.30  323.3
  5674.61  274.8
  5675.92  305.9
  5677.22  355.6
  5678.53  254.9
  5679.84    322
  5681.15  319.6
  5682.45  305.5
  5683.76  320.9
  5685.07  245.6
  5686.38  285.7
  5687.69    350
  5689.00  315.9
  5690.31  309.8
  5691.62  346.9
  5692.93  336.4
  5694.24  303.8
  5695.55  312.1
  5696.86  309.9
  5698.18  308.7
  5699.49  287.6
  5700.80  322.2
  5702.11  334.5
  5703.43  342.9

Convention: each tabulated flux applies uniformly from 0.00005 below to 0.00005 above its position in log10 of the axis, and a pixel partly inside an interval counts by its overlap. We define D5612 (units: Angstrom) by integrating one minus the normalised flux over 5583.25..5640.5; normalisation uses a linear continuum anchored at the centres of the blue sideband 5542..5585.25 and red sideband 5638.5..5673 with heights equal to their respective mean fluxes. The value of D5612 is 1.5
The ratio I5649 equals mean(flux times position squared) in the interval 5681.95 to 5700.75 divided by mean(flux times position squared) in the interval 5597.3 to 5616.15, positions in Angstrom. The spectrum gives 1.07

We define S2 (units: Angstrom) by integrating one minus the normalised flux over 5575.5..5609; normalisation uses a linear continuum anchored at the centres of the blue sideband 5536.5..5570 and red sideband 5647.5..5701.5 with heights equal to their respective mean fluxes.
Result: 1.26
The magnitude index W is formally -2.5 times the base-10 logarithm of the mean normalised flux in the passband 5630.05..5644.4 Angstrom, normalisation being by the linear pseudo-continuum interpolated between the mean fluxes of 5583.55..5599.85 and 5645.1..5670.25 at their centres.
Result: 0.02 mag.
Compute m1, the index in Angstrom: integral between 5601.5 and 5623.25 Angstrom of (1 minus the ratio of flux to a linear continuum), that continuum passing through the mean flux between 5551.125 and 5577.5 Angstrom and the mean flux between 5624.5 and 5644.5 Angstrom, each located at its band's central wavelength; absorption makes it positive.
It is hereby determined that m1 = 0.39 Angstrom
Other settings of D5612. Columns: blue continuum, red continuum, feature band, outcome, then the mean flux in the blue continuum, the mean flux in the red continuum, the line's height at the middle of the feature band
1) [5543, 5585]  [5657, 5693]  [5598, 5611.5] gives 0.16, 309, 307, 308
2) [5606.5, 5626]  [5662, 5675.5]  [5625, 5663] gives -0.73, 298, 300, 299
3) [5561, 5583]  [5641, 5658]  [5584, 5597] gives 0.41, 302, 304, 303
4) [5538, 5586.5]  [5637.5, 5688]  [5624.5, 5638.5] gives 0.05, 311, 303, 305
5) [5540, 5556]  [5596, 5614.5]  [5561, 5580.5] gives 0.63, 320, 299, 312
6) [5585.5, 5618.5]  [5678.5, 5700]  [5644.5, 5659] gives -0.08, 295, 310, 303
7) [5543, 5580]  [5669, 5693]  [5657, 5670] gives 0.42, 308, 310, 309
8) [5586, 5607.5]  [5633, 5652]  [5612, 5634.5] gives -0.13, 293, 303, 299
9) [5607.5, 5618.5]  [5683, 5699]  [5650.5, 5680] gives 0.46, 298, 312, 307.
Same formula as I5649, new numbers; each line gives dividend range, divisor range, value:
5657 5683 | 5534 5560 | 1.00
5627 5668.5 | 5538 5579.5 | 1.01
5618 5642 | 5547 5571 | 1.01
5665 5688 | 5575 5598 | 1.05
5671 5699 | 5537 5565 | 1.04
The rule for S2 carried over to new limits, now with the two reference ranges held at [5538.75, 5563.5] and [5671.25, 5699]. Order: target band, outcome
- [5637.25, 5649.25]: 0.4 Angstrom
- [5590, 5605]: 1.1 Angstrom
